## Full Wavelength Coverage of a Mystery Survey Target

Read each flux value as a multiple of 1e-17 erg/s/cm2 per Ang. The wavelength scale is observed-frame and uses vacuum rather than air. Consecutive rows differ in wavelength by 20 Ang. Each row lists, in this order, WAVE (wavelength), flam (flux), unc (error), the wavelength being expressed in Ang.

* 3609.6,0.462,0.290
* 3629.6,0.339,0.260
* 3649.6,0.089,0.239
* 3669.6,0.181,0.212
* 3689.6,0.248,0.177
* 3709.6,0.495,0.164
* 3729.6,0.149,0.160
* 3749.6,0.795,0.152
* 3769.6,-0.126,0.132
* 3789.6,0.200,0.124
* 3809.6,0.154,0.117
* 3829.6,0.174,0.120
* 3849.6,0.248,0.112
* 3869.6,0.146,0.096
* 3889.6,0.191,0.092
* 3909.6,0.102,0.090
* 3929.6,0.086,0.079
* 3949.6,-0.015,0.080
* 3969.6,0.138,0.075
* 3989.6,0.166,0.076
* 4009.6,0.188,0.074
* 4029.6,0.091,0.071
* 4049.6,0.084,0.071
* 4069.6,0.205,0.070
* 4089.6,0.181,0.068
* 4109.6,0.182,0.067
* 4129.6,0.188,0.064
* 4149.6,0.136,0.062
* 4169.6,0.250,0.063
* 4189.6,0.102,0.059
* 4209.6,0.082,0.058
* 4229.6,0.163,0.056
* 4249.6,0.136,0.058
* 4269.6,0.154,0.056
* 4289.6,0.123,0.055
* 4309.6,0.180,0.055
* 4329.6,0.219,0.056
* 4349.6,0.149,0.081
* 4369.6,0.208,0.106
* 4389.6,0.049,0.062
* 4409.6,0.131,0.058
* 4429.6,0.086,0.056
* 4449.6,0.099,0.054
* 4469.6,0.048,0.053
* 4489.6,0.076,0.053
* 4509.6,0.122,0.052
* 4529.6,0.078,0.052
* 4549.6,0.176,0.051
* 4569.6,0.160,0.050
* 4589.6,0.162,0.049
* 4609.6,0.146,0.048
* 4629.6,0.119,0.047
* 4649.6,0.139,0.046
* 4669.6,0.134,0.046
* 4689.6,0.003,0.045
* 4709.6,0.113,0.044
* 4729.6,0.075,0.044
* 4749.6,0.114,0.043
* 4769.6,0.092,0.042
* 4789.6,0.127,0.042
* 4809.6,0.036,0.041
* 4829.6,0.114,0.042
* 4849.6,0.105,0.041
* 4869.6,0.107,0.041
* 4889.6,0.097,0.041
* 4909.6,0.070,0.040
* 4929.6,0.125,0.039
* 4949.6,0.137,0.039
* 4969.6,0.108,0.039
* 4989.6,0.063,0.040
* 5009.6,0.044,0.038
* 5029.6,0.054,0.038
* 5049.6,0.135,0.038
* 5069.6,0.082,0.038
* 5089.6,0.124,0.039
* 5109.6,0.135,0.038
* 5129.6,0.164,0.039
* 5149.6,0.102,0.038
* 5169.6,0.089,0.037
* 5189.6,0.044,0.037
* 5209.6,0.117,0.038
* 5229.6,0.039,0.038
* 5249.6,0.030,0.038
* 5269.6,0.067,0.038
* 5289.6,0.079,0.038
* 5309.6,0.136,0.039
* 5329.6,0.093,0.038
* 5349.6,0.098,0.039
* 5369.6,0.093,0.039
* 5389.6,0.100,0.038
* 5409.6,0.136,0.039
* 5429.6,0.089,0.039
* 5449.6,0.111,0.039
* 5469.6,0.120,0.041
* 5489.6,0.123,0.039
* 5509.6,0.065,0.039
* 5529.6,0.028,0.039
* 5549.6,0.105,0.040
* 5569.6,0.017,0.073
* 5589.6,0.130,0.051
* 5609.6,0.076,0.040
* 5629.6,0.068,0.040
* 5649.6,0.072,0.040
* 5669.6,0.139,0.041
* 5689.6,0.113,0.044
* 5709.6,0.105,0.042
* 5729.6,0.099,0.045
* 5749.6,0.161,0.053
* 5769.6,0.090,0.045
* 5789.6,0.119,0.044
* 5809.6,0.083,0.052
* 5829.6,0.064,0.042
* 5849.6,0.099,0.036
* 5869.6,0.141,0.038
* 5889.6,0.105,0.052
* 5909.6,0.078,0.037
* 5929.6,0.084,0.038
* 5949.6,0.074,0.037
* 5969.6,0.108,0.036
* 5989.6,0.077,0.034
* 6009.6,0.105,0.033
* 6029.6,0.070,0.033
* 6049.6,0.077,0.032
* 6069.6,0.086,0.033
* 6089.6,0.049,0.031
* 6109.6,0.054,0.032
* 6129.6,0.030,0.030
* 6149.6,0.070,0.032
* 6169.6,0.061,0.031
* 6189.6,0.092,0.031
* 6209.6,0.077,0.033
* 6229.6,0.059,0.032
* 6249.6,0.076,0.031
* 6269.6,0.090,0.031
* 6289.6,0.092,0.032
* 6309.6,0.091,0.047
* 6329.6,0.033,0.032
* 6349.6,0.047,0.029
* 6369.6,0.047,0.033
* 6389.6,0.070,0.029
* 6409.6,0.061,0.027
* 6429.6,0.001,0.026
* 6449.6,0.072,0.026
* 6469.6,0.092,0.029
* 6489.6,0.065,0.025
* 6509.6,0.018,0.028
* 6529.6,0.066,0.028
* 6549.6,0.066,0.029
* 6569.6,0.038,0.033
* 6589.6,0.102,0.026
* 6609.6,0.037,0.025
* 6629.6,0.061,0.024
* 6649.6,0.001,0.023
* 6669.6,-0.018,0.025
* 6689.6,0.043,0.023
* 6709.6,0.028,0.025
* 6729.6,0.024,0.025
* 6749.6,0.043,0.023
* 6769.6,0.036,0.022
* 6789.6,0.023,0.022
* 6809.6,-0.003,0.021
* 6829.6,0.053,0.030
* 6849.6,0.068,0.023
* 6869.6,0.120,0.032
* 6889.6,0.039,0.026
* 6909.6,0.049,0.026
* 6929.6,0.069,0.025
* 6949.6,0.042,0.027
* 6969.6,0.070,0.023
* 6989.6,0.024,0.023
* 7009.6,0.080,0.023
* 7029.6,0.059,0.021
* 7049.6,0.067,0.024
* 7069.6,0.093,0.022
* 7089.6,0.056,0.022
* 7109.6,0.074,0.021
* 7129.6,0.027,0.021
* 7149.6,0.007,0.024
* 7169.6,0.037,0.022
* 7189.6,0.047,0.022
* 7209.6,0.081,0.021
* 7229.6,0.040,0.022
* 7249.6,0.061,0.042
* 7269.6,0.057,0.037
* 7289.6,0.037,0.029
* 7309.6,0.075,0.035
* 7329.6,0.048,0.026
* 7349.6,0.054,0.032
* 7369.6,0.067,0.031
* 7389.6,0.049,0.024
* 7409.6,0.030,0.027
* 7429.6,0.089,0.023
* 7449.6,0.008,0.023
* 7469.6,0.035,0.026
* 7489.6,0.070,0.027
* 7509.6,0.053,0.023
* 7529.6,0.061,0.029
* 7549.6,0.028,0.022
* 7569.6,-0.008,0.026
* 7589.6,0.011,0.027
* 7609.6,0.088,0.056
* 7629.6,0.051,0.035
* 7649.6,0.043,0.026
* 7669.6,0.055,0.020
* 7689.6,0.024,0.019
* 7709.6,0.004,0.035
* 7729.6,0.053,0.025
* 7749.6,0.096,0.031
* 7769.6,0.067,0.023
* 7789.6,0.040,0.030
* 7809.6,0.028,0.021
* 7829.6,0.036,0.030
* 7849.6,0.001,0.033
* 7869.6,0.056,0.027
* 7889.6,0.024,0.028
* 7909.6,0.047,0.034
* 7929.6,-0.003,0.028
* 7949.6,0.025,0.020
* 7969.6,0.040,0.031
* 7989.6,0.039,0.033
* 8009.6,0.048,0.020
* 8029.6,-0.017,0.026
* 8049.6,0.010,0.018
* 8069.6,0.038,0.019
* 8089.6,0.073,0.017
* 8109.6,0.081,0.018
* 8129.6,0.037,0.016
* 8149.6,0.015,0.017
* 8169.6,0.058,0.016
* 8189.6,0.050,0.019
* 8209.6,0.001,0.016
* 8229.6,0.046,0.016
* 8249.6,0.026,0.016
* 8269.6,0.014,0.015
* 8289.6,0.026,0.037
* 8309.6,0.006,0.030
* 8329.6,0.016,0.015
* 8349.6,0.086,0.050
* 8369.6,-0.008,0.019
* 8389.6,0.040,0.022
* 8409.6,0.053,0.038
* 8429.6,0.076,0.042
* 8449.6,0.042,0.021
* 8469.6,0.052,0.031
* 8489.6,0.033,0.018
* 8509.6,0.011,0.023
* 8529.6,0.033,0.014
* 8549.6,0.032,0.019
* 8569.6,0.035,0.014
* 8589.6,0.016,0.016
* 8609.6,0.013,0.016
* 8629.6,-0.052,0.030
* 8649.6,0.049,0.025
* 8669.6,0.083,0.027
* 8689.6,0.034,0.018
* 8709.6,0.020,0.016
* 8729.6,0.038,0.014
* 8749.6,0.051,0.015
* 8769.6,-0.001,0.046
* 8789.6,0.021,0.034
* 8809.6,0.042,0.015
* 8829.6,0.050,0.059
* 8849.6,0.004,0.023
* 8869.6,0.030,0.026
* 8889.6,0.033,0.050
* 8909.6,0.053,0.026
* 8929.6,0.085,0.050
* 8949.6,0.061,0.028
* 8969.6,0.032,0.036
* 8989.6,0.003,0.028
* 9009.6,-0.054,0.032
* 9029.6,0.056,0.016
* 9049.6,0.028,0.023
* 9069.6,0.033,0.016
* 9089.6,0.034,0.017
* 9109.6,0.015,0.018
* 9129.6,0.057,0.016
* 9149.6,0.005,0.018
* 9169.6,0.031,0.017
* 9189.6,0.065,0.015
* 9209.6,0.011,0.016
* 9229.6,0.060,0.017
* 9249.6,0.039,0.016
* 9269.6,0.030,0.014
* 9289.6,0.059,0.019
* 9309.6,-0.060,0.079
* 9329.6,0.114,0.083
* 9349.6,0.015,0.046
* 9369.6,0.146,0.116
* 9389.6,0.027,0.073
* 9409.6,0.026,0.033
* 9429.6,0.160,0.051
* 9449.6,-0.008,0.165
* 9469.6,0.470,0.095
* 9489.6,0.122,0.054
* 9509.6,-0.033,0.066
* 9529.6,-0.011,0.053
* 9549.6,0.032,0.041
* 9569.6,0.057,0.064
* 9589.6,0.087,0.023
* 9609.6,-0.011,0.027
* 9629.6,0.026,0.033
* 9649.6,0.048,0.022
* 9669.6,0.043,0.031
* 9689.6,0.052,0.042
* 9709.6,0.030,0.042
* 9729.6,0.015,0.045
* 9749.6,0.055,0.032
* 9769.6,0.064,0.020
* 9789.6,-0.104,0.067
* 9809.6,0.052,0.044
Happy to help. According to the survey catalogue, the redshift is 1.540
